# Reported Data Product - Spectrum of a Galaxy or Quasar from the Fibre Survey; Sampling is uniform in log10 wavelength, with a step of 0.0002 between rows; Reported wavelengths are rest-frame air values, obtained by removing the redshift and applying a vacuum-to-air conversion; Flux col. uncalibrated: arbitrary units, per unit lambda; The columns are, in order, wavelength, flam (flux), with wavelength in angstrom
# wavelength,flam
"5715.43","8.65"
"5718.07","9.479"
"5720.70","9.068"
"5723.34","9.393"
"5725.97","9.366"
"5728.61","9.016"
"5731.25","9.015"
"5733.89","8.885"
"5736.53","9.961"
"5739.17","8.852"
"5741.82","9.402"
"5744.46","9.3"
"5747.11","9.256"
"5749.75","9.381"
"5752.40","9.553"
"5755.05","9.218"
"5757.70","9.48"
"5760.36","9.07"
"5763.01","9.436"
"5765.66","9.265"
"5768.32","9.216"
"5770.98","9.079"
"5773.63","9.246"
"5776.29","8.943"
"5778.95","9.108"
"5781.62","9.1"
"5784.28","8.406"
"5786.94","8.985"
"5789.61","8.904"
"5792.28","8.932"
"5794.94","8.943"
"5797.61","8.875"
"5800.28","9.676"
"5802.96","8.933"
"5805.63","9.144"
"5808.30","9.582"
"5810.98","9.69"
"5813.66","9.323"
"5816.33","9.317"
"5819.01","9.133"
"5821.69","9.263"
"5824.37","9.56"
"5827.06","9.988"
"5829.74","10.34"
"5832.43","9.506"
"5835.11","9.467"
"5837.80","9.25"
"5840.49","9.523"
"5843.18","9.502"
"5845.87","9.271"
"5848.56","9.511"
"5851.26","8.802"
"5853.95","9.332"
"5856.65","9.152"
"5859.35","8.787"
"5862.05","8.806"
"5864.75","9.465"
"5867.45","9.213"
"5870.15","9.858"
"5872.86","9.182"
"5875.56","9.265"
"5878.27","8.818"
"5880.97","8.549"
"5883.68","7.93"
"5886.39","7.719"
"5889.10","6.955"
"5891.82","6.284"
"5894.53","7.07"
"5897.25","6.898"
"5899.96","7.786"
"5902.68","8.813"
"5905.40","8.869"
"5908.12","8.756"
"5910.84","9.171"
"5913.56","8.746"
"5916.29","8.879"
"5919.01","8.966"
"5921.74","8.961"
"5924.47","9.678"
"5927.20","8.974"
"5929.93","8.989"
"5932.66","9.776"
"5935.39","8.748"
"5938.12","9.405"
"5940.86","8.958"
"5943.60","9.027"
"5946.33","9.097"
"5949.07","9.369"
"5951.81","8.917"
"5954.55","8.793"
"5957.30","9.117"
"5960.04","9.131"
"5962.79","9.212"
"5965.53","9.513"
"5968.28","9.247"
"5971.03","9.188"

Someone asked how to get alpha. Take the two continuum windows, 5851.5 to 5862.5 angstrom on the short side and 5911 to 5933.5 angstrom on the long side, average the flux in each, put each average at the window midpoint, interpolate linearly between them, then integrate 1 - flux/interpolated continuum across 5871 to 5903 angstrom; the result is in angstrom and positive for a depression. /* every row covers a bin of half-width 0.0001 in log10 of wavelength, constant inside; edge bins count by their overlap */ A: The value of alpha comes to 3.9 angstrom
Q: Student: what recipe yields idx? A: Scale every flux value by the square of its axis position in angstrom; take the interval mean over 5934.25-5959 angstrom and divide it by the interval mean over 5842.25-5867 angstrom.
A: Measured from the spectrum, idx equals 1.02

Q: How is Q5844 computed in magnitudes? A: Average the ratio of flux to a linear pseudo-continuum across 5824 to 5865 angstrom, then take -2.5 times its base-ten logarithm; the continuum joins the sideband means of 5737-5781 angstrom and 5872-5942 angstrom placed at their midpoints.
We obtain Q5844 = -0.065 mag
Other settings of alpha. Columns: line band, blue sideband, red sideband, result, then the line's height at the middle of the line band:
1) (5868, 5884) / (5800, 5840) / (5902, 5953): 0.43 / 9.26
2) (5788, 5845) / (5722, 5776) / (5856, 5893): -3.11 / 8.89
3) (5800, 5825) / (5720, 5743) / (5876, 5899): -2.88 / 8.38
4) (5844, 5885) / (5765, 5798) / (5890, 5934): -1.76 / 8.7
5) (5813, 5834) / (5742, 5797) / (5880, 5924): -1.95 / 8.75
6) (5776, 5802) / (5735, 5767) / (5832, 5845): 1.10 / 9.39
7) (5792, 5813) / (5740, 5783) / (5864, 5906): -0.75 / 8.92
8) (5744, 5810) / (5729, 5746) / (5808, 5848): 1.31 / 9.35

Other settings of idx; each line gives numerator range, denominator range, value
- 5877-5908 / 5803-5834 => 0.84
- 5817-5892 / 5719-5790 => 1.02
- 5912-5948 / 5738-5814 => 1.04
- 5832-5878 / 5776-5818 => 1.04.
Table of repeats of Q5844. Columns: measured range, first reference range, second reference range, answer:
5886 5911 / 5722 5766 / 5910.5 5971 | 0.18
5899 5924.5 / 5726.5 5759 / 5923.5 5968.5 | 0.04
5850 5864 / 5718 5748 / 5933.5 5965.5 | 0.02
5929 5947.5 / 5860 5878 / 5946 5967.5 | 0.00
